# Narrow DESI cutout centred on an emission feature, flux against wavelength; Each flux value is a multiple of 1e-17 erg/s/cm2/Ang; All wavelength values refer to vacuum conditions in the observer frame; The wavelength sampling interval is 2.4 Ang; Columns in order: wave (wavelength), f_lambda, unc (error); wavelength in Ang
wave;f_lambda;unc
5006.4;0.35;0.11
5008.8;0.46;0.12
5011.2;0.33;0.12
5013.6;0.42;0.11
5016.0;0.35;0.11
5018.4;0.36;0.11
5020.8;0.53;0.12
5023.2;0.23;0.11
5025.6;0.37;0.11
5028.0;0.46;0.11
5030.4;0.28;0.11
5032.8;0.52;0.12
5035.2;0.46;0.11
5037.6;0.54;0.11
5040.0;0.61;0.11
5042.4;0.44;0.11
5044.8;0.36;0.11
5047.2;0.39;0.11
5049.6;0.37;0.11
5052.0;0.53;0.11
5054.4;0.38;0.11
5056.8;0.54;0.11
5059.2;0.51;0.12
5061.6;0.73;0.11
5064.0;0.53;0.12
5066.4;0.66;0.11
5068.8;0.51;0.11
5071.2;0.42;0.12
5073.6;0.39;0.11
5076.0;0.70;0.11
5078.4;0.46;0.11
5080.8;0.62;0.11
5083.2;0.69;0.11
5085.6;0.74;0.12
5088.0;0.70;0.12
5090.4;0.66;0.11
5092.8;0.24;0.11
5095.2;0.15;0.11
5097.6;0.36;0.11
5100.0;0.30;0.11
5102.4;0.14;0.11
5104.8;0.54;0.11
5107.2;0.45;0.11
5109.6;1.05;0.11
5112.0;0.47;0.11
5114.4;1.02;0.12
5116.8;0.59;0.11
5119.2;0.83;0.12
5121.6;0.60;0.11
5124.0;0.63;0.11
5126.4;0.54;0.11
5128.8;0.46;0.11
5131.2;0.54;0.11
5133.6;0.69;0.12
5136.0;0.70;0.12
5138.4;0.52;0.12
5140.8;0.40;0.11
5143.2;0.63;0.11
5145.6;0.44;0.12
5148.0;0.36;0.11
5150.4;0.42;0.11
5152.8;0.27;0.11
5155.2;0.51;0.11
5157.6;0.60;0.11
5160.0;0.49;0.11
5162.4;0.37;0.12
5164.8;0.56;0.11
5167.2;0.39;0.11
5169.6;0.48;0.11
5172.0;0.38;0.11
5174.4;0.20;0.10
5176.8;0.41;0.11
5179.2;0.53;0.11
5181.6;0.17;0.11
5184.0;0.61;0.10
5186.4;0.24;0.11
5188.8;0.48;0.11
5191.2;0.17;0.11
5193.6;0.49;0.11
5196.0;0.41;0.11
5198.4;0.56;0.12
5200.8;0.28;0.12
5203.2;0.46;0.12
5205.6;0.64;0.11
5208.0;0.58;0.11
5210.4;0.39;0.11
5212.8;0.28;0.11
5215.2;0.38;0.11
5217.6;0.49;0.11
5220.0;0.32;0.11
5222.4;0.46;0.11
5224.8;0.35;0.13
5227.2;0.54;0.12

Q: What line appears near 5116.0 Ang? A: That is C IV 1549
